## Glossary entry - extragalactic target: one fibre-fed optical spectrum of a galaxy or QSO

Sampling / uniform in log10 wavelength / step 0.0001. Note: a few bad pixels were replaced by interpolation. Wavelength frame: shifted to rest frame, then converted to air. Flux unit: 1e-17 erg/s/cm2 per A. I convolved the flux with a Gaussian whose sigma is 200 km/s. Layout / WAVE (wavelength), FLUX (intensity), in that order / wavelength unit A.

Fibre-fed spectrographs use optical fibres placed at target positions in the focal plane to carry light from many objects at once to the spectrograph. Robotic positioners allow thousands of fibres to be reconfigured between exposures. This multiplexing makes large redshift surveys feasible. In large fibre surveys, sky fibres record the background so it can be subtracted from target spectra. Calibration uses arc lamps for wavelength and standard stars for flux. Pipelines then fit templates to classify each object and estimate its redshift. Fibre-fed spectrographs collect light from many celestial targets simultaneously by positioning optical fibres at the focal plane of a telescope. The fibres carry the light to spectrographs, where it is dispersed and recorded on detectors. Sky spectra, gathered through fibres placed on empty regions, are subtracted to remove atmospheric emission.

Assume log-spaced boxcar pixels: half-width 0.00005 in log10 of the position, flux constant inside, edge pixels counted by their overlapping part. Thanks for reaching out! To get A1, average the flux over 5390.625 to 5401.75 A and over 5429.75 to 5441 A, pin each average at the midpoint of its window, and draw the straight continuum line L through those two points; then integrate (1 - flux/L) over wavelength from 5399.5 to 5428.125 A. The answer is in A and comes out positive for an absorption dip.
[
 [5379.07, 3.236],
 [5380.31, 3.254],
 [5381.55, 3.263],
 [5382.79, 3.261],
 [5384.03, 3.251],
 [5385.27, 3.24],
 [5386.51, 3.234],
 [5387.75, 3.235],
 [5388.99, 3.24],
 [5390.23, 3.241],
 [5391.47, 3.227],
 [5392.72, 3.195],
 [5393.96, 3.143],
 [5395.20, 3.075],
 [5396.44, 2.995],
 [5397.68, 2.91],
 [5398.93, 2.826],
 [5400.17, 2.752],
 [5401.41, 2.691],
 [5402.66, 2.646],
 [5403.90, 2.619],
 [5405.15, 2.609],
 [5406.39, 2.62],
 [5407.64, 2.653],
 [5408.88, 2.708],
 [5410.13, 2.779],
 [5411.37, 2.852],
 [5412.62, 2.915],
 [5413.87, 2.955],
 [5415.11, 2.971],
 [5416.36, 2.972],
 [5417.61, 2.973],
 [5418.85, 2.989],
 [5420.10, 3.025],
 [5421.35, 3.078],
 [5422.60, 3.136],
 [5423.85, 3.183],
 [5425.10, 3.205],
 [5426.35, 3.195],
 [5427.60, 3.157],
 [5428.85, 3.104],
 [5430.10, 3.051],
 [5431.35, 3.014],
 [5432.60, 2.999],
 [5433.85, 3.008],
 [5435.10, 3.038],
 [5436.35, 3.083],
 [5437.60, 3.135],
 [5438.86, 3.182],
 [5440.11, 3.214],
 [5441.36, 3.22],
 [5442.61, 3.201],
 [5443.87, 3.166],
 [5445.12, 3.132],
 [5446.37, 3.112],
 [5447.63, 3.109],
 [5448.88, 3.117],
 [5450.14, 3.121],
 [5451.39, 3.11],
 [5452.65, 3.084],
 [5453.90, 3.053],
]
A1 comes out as 1.3 A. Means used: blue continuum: 2.99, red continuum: 3.09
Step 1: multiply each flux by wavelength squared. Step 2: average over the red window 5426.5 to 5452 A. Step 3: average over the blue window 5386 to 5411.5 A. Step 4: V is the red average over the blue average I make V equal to 1.08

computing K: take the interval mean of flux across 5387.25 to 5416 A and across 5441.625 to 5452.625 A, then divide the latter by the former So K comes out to 1.08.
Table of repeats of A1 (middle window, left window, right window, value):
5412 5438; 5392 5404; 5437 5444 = 0.21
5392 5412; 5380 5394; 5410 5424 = 1.88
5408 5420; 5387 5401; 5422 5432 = 0.80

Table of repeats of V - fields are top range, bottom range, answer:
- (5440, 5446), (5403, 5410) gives 1.22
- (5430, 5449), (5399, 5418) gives 1.13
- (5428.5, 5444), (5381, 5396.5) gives 0.99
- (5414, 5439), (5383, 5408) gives 1.04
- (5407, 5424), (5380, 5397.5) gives 0.93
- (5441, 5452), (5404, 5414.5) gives 1.16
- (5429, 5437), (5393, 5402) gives 1.05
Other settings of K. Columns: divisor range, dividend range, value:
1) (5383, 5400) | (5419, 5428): 1.00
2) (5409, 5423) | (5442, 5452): 1.06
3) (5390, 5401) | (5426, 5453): 1.03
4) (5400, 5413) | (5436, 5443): 1.17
